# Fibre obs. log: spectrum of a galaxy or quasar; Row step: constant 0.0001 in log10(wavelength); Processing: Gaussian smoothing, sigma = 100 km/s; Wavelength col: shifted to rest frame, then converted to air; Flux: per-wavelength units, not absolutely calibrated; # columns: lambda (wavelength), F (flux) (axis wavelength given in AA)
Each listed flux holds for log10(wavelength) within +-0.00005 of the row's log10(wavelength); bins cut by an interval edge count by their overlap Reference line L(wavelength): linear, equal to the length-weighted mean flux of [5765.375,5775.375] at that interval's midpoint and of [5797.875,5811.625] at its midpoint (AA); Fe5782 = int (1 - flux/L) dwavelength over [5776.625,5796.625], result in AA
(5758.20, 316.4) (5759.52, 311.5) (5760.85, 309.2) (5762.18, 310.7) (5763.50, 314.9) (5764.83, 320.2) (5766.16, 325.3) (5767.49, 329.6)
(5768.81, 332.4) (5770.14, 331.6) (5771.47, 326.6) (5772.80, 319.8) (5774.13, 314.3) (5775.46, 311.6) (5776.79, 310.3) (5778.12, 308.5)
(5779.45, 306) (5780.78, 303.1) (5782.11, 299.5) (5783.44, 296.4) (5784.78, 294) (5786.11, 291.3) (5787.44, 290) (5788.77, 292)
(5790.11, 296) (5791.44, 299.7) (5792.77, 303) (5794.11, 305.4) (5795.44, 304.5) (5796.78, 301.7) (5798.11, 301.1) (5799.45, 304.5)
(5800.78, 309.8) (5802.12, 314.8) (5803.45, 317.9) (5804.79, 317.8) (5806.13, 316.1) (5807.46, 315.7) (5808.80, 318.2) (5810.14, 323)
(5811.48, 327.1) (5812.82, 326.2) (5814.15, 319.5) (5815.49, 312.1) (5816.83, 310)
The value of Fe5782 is 1.27 AA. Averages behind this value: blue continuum 325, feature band 300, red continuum 315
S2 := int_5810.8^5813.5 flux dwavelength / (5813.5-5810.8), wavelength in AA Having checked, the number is 327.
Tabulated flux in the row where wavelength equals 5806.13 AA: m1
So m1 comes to 316.1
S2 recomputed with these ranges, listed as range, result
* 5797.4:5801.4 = 305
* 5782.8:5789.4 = 293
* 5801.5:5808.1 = 317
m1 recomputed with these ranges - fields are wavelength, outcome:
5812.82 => 326.2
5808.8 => 318.2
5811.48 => 327.1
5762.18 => 310.7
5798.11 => 301.1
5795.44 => 304.5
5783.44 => 296.4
